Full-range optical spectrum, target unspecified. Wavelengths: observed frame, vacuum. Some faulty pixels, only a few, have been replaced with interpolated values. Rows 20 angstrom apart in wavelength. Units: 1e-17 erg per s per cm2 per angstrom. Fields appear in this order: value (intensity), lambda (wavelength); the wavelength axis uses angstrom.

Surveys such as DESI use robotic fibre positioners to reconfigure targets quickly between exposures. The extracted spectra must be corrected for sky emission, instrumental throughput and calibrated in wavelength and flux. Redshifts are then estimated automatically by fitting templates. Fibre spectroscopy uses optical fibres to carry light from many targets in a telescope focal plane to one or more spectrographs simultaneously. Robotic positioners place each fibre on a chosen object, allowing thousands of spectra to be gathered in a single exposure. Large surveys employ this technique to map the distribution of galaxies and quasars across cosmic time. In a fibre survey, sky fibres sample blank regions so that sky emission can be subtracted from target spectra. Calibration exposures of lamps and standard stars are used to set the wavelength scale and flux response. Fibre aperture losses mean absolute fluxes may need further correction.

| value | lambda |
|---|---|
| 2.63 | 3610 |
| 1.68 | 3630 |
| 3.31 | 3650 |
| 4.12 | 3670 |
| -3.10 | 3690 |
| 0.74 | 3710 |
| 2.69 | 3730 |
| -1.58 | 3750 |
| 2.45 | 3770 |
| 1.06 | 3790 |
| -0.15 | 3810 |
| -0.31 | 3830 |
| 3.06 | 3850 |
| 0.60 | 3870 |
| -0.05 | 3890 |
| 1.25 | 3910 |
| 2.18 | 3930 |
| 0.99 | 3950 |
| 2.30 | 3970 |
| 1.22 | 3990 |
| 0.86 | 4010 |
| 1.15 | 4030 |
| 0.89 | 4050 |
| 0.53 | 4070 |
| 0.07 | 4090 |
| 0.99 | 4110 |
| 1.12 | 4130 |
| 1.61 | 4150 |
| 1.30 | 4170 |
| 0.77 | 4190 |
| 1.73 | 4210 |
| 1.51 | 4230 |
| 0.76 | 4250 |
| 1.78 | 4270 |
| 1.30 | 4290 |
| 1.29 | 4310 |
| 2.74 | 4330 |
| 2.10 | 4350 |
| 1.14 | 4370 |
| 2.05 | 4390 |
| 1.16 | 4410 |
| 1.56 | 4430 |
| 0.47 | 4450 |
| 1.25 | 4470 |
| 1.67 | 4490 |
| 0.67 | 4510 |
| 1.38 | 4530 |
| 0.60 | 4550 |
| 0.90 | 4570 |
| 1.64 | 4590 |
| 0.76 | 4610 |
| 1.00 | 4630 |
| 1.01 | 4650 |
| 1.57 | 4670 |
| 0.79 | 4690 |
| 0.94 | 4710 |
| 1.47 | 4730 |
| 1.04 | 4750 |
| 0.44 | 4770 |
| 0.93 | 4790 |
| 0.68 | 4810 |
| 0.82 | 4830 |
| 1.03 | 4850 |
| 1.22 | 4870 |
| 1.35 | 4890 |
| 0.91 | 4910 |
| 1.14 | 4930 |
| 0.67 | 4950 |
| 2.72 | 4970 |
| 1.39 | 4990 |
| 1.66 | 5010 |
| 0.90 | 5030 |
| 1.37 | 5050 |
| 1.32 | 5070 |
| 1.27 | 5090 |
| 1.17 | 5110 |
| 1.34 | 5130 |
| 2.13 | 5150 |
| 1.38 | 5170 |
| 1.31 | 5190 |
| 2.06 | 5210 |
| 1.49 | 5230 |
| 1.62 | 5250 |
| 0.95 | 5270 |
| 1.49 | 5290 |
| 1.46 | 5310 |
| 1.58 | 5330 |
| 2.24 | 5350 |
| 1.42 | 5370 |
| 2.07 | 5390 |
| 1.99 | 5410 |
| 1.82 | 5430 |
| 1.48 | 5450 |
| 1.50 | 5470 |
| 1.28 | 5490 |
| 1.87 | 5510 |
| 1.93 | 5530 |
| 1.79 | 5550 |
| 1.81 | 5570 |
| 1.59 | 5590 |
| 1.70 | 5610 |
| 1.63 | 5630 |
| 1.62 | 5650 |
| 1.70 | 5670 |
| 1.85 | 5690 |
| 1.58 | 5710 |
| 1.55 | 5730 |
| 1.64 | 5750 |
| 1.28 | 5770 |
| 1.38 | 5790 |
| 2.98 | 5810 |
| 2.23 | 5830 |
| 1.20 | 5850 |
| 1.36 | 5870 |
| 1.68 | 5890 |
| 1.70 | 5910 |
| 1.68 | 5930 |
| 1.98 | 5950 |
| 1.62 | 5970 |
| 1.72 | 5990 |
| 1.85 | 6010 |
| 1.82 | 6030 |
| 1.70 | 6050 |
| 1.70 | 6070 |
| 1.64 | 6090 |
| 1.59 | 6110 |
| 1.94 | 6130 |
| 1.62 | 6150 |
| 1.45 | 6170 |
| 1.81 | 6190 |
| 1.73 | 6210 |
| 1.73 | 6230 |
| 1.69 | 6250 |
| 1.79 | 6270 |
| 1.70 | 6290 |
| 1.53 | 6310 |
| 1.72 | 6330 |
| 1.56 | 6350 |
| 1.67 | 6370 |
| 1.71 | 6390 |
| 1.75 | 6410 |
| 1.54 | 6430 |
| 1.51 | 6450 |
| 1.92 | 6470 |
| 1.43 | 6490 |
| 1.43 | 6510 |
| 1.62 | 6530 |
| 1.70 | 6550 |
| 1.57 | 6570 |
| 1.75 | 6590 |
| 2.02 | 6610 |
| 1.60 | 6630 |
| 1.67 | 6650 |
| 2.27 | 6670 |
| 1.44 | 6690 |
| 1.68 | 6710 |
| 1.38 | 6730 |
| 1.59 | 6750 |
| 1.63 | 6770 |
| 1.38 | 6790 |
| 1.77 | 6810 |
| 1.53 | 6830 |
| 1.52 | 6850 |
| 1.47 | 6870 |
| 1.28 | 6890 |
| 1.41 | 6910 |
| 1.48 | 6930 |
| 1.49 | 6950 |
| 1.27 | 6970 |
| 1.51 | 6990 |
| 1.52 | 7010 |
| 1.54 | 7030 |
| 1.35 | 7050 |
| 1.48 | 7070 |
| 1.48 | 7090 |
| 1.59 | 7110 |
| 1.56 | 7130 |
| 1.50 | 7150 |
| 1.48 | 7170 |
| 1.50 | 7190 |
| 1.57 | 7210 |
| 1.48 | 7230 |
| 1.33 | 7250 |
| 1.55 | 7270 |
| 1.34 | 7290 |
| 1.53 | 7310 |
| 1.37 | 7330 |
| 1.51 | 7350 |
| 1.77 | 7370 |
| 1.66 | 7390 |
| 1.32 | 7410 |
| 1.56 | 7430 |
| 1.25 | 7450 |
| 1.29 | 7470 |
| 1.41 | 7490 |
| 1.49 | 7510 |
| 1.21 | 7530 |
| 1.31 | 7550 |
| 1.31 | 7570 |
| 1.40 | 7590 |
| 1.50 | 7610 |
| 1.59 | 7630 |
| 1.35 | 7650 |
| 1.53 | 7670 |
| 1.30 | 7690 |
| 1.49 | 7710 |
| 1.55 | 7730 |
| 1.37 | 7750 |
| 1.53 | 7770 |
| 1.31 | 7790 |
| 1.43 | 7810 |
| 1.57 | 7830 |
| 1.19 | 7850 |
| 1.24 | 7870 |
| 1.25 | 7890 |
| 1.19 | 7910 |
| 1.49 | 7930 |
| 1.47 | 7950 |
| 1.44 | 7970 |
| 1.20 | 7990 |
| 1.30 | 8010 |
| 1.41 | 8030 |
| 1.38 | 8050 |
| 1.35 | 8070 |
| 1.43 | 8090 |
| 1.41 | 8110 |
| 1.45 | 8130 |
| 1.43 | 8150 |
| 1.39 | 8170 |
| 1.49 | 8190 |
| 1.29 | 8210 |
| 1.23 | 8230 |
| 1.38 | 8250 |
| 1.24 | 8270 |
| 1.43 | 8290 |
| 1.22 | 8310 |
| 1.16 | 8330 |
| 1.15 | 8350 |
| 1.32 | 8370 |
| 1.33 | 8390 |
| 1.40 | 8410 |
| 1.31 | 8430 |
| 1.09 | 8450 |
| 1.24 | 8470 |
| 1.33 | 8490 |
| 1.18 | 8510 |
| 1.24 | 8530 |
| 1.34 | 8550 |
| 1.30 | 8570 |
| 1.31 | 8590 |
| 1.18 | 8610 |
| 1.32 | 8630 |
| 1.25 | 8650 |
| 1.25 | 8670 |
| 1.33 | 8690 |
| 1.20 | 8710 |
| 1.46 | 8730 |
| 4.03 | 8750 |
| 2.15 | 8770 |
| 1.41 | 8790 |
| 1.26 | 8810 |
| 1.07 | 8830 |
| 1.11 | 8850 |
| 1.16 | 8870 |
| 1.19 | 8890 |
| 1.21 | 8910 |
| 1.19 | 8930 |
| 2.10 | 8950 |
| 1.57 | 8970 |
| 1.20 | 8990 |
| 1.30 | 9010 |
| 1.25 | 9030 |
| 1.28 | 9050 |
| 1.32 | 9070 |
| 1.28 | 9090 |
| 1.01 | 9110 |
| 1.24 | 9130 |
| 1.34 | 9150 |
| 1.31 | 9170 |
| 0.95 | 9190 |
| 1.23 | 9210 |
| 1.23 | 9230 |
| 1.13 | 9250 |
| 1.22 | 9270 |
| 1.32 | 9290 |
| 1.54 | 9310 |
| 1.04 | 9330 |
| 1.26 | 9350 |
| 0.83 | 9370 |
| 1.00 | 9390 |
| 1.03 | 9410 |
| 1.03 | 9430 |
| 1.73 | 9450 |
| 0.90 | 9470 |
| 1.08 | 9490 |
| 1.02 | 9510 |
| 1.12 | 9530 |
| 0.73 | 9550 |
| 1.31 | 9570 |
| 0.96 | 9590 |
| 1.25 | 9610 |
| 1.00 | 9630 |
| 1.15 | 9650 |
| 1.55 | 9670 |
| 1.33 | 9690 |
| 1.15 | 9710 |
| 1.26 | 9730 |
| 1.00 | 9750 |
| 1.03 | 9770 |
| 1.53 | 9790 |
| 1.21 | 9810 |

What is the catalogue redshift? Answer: 0.33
